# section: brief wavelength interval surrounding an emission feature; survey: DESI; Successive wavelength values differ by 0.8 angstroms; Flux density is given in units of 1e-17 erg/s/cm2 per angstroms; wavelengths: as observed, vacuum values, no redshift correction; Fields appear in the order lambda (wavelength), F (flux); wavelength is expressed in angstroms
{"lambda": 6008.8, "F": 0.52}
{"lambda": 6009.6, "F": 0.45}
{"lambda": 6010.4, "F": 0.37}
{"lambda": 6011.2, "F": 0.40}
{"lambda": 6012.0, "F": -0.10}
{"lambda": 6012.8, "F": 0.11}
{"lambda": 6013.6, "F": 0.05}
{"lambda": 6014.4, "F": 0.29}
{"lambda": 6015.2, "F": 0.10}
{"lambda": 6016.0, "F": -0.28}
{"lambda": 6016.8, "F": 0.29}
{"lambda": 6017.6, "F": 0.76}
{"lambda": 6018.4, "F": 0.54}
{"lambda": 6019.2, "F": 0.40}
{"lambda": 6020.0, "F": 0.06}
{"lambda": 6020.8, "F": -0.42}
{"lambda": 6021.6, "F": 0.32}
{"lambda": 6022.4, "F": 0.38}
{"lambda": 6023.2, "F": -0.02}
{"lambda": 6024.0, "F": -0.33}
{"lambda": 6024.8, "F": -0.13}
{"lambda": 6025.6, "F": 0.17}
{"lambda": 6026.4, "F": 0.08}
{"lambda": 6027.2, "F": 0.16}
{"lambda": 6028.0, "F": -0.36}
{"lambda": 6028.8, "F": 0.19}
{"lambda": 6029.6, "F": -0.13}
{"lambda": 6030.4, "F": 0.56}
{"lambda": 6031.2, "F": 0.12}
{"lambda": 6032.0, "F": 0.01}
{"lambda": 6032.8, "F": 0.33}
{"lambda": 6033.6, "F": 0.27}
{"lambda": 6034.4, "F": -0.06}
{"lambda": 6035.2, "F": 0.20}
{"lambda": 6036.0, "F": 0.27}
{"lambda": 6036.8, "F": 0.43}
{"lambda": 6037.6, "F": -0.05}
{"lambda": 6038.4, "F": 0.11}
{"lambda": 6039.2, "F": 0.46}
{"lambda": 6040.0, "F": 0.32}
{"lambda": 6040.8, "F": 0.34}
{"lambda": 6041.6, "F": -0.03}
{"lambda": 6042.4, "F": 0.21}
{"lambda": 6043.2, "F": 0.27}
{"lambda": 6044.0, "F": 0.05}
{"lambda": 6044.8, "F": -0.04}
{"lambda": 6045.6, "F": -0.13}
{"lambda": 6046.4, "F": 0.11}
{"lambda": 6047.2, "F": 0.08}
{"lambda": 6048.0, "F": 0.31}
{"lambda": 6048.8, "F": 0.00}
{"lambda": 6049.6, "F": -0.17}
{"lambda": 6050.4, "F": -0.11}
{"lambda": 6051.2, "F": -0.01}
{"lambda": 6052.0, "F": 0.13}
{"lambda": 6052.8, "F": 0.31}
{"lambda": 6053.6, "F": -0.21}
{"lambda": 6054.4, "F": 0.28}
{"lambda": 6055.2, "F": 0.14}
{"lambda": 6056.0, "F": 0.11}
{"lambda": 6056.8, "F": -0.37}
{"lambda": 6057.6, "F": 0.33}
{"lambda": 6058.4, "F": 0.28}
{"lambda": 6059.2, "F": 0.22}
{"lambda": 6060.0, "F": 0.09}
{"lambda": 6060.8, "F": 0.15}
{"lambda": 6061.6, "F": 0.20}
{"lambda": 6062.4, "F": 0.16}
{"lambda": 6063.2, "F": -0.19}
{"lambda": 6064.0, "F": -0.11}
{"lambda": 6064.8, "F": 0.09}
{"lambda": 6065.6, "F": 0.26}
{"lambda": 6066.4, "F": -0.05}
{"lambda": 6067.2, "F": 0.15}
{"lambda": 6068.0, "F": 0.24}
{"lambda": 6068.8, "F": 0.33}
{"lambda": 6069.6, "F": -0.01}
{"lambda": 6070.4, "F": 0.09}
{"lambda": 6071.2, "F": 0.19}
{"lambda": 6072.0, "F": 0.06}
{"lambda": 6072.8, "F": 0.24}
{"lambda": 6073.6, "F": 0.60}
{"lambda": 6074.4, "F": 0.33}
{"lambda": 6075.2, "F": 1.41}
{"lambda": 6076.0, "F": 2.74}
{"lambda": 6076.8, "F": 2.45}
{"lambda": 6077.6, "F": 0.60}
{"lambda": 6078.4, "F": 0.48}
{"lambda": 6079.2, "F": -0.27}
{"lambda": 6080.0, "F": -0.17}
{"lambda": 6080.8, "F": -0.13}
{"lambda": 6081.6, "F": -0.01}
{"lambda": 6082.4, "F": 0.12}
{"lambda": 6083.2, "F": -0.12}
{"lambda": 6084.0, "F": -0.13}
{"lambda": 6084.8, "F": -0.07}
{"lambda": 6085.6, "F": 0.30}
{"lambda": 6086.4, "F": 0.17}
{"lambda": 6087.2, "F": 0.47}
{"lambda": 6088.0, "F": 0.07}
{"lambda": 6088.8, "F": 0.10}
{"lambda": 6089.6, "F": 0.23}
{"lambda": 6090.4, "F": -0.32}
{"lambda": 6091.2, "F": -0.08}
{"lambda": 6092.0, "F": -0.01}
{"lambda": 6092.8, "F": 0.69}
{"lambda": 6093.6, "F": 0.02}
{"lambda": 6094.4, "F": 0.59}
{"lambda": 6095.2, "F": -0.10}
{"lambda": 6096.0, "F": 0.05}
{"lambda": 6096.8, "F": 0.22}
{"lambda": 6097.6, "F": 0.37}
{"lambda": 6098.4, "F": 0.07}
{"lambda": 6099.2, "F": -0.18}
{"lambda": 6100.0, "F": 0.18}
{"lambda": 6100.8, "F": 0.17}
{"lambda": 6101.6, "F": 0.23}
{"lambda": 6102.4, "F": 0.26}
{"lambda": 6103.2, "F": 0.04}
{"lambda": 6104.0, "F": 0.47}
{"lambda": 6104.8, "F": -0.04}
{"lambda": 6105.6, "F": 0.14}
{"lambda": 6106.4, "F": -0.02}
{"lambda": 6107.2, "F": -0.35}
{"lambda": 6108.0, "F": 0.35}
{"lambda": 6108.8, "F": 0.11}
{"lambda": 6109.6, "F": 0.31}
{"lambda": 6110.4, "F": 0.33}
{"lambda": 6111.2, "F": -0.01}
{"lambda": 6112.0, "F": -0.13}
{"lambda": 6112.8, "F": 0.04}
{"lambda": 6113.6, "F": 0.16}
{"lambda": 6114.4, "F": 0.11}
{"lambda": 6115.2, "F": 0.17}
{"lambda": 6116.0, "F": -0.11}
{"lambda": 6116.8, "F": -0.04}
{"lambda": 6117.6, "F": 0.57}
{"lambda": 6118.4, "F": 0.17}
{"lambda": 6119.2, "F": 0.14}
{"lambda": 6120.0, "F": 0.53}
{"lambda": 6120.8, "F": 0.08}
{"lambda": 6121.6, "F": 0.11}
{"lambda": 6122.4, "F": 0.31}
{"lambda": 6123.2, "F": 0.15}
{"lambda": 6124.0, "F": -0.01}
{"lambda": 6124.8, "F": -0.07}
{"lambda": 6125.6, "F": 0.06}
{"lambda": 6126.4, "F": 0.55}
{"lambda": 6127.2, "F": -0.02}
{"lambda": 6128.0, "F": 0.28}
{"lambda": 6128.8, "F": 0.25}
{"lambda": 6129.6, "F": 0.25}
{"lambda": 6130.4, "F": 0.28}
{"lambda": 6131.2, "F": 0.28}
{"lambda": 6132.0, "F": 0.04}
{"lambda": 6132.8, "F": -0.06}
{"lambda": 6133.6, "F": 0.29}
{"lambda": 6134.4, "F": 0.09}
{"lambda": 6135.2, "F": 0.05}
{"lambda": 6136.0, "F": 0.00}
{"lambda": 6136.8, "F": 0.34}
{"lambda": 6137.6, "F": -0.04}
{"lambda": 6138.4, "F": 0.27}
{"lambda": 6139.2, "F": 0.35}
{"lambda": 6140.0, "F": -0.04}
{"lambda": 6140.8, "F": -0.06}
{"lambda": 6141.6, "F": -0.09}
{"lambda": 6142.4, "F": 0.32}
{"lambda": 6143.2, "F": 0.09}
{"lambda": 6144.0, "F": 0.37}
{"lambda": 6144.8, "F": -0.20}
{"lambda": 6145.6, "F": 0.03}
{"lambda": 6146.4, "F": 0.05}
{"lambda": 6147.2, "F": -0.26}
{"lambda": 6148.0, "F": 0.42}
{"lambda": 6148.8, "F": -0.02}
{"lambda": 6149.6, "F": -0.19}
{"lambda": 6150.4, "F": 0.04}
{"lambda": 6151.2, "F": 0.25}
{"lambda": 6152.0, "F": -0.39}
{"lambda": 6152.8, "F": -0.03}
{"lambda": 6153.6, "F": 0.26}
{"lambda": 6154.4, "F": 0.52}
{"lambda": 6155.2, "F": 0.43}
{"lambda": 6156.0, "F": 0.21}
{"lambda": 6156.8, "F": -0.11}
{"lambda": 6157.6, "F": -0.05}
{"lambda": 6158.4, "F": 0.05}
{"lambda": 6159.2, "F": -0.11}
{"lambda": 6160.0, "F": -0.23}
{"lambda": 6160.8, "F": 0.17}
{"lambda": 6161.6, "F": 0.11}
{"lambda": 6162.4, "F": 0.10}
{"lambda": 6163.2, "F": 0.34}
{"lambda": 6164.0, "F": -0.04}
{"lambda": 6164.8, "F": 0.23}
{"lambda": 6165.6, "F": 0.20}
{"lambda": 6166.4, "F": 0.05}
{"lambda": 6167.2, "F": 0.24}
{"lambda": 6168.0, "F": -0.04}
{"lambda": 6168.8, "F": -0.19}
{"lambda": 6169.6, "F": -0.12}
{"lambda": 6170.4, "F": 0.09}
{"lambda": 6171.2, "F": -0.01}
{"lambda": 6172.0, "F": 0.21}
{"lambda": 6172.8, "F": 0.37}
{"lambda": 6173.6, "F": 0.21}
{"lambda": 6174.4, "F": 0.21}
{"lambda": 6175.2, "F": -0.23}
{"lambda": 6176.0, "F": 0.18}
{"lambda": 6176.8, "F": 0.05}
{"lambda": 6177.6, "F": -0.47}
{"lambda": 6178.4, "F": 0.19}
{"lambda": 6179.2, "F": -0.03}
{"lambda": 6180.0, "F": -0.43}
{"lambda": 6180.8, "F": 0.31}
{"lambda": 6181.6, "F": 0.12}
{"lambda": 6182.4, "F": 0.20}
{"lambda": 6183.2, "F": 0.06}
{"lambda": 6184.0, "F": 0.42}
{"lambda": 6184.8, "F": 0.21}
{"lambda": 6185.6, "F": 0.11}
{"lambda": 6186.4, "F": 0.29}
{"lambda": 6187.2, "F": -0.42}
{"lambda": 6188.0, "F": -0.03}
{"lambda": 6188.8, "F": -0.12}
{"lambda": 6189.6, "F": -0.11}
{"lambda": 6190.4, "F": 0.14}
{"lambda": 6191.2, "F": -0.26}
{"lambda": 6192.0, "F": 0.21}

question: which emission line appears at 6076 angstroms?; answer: [O III]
